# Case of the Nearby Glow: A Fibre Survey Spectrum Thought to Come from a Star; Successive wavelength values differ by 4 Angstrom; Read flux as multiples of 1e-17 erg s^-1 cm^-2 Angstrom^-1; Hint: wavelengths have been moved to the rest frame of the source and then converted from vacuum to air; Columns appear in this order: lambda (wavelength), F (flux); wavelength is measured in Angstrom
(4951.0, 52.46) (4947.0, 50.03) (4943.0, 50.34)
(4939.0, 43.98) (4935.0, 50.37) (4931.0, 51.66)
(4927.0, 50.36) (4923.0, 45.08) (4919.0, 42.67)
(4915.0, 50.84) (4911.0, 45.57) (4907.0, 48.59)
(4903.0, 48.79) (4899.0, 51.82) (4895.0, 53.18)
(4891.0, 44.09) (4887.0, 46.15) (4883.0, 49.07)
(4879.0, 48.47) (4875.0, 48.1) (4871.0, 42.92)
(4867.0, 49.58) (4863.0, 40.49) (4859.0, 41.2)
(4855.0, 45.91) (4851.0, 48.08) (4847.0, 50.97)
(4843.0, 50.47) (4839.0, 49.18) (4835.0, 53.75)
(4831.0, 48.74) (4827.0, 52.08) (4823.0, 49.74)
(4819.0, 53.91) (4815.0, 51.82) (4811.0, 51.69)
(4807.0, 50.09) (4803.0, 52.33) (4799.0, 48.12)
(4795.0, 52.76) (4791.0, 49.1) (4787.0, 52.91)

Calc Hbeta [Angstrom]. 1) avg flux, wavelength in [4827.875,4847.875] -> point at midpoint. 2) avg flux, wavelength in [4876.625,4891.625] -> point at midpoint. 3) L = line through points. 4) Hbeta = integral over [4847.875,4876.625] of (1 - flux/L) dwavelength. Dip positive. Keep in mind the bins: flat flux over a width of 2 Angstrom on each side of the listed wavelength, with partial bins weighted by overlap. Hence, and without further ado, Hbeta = 2.1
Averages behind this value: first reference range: 50.7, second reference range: 47.2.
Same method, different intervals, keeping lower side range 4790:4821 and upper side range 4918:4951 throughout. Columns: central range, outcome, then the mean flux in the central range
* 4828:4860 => 1.0 Angstrom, 48.9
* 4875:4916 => 0.6 Angstrom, 48.6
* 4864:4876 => 0.9 Angstrom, 46.2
